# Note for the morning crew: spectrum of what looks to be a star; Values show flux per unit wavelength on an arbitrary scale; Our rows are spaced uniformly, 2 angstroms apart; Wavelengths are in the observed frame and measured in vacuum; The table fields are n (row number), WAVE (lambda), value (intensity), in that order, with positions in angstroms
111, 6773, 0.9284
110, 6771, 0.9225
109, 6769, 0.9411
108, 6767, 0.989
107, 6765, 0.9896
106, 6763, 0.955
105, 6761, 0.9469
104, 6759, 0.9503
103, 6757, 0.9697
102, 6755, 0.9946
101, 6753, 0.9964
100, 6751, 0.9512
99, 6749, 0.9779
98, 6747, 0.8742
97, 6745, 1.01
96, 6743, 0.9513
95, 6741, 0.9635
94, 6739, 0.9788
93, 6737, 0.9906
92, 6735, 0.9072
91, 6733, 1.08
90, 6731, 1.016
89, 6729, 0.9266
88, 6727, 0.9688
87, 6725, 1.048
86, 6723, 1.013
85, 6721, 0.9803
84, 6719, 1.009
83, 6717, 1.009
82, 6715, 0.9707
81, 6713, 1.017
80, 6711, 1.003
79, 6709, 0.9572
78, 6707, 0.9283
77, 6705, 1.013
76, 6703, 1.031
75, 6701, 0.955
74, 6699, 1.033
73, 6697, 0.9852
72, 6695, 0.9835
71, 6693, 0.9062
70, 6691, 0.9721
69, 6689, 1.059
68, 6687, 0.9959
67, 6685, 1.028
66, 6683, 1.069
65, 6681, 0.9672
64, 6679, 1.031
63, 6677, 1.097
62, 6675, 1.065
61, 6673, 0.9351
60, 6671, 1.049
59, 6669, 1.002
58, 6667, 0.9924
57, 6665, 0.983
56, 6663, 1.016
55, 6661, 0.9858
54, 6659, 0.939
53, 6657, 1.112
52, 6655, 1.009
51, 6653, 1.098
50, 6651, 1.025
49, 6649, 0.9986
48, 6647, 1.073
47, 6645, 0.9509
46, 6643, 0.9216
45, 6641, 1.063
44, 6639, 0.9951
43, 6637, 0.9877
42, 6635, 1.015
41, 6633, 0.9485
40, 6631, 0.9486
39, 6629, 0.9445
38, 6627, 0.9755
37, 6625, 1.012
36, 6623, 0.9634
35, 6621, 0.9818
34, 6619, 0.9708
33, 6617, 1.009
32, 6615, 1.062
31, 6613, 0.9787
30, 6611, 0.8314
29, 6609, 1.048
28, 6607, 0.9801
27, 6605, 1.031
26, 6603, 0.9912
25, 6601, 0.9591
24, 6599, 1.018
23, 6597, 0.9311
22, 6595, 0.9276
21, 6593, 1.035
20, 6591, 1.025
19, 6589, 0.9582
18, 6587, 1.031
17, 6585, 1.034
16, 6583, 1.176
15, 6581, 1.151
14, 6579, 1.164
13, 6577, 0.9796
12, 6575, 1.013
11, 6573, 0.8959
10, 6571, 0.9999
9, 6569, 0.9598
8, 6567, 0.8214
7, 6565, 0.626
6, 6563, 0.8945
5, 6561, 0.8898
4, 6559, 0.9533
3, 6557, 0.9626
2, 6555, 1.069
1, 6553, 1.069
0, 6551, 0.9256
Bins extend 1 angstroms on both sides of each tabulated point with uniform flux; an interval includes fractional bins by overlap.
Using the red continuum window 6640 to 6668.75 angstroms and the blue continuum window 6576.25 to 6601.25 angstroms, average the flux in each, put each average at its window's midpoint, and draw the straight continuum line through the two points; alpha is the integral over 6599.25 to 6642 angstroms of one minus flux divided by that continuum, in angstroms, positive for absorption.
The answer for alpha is 1.5 angstroms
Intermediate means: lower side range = 1.03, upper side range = 1.01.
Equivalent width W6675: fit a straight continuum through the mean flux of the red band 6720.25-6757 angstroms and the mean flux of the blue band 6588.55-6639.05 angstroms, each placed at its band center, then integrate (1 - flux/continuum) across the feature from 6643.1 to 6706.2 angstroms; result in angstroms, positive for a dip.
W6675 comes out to -1.9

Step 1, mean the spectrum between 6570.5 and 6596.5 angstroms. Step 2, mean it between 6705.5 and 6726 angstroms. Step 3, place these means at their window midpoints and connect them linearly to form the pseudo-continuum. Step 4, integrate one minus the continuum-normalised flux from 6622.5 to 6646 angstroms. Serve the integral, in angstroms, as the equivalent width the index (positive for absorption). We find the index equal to 0.9 angstroms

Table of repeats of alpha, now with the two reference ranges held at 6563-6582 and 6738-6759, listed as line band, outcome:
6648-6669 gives -1.2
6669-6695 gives -1.4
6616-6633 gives -0.3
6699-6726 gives -0.9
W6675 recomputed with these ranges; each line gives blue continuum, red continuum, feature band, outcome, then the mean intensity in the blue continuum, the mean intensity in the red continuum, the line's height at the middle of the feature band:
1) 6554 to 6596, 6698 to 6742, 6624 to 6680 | -1.18 angstroms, 0.979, 0.991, 0.985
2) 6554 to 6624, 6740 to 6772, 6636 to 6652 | -0.45 angstroms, 0.981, 0.961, 0.974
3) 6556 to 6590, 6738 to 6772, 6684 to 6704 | -0.61 angstroms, 0.971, 0.962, 0.965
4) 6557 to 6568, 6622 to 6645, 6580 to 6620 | -4.00 angstroms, 0.848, 0.978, 0.917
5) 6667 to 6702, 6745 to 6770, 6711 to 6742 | -0.32 angstroms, 1.01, 0.963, 0.982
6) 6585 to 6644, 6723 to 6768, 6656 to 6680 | -0.89 angstroms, 0.985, 0.975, 0.981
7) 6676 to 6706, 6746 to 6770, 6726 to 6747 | 0.05 angstroms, 1.01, 0.961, 0.976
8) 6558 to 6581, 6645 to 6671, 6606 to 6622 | -0.08 angstroms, 0.937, 1.02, 0.978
